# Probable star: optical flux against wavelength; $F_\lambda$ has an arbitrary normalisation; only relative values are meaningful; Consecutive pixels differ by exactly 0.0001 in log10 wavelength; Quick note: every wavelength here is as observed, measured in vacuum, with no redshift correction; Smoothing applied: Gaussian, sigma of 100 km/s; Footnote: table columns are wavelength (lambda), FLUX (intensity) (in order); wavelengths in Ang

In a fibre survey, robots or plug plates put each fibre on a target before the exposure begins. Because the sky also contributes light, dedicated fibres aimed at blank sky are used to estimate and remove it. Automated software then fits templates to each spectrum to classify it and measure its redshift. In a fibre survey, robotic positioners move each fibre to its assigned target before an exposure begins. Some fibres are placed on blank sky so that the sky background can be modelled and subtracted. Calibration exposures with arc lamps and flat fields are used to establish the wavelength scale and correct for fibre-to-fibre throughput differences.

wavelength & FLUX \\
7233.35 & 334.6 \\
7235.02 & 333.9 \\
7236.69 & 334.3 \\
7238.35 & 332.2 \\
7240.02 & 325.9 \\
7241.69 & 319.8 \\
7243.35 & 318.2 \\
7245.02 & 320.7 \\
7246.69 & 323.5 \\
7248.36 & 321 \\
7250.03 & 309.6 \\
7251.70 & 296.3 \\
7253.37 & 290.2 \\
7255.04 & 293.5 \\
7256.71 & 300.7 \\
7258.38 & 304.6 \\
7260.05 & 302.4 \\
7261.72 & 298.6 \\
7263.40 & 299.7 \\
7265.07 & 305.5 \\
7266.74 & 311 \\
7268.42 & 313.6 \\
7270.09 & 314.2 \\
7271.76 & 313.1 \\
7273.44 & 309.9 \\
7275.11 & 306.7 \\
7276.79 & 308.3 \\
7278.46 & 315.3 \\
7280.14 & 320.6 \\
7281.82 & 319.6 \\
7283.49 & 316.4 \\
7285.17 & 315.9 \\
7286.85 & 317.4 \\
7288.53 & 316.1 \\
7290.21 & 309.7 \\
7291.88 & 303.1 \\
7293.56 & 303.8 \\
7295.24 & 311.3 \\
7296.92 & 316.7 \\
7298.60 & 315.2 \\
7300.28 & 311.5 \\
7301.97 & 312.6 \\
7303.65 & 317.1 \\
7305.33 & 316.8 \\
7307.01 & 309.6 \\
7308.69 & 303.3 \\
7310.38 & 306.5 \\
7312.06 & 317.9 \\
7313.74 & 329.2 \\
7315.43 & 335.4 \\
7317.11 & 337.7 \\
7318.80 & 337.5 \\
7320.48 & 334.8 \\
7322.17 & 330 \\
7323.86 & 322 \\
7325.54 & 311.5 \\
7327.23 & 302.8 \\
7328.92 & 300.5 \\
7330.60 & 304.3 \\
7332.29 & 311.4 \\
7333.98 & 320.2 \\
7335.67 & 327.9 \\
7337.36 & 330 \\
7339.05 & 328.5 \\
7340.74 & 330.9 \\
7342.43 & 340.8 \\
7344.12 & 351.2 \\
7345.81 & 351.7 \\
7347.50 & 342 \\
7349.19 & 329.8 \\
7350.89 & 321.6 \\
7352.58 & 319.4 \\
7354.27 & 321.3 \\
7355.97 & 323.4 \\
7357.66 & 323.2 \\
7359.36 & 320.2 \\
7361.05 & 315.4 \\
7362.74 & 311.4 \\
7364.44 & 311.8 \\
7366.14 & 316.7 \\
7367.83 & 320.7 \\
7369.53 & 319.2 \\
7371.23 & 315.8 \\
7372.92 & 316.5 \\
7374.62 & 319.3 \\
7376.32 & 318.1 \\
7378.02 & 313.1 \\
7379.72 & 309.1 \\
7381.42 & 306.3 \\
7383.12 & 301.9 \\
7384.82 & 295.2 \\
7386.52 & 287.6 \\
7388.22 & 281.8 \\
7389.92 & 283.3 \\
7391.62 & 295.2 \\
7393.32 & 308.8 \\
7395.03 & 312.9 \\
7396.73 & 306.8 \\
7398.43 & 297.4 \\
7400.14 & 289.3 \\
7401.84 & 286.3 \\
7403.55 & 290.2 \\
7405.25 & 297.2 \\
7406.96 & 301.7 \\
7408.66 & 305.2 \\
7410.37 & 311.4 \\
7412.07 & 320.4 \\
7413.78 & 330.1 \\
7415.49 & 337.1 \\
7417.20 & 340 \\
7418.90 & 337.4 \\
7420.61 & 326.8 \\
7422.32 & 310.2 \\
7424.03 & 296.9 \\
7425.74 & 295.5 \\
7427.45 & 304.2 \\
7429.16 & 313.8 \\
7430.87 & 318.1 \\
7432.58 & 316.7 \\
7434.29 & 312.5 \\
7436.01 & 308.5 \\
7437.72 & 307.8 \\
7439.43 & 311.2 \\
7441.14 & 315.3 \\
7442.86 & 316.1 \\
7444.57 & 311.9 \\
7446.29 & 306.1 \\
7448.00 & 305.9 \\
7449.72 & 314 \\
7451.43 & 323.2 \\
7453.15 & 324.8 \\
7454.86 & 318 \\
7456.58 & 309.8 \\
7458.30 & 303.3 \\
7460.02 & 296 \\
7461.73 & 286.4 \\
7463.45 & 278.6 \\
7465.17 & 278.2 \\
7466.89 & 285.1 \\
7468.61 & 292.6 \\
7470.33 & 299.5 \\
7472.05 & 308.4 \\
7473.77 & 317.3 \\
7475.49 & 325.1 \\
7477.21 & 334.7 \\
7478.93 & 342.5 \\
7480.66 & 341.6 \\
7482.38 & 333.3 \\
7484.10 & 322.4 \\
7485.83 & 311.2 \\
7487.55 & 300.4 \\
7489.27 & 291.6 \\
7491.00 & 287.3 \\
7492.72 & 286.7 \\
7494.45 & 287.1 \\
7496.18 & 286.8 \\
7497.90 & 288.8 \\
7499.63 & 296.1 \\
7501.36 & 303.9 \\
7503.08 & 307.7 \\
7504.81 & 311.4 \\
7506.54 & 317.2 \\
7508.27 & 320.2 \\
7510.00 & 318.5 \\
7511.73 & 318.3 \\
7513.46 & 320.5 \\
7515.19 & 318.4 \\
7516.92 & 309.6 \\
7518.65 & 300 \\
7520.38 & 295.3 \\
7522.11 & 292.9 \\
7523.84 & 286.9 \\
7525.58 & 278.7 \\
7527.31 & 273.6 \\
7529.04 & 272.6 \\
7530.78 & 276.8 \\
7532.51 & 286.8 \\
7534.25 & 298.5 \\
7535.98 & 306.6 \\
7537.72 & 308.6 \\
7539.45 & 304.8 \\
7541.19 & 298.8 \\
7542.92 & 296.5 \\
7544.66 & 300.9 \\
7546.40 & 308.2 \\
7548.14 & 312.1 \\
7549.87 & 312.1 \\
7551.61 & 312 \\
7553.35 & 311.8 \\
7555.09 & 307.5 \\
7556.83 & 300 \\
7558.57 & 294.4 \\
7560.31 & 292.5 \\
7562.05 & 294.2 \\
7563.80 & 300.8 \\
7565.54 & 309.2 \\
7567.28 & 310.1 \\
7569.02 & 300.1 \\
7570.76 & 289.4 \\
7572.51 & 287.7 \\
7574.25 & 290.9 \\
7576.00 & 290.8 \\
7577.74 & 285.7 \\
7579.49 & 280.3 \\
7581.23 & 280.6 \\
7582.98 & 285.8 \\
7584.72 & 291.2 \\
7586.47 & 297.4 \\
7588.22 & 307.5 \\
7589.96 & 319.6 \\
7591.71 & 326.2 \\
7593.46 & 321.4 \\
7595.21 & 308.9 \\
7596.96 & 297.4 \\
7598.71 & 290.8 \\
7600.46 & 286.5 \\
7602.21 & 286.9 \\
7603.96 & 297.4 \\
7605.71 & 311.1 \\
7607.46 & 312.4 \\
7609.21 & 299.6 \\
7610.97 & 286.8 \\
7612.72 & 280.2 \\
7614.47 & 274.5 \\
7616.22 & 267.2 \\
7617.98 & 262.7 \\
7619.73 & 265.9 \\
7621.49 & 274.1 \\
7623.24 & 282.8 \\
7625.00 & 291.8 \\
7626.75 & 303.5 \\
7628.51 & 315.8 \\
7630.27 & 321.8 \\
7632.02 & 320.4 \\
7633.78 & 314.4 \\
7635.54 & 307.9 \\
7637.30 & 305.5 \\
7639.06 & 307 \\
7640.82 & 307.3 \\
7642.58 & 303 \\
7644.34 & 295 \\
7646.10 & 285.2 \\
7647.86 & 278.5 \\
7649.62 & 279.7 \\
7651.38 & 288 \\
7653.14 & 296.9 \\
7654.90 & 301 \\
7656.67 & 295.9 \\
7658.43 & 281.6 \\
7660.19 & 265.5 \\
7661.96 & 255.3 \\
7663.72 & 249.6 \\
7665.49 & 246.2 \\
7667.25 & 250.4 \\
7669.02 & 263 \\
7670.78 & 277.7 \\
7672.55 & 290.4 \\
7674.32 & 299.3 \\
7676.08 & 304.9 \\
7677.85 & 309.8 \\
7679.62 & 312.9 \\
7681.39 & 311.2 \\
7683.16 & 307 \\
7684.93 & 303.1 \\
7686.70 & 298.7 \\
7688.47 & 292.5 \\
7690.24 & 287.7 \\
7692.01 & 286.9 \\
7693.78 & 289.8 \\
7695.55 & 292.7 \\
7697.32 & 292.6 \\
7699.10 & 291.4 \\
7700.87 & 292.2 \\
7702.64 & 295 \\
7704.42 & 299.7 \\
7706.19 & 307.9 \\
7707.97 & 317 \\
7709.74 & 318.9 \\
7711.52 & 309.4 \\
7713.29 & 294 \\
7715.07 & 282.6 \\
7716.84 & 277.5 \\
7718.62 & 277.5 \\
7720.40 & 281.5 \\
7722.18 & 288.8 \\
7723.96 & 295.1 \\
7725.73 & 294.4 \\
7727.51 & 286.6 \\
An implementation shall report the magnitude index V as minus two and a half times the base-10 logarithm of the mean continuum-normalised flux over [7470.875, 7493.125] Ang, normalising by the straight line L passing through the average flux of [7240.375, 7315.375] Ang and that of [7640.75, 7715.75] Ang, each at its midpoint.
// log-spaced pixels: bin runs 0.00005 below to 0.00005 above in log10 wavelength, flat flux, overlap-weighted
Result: -0.05 mag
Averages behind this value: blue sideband 311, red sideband 291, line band 316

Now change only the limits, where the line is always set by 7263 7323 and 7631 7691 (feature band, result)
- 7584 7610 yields -0.030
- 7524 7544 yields 0.031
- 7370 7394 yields 0.021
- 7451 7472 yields 0.018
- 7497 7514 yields -0.030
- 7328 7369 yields -0.040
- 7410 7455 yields -0.034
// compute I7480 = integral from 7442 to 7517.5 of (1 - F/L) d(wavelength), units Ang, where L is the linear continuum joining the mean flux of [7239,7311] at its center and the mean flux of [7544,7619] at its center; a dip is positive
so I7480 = -1.59 Ang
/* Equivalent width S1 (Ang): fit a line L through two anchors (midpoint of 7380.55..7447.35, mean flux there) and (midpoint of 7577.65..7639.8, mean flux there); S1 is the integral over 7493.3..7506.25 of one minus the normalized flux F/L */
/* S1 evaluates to 0.2 Ang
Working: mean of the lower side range 308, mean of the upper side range 296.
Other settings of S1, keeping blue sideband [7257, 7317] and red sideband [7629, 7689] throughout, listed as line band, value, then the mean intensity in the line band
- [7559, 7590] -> 0.2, 295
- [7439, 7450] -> -0.3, 311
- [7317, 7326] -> -0.5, 329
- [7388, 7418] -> 0.0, 306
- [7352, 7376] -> -0.8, 318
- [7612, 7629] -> 0.8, 281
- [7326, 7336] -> 0.0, 310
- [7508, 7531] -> 0.1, 299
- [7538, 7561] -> -0.5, 304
